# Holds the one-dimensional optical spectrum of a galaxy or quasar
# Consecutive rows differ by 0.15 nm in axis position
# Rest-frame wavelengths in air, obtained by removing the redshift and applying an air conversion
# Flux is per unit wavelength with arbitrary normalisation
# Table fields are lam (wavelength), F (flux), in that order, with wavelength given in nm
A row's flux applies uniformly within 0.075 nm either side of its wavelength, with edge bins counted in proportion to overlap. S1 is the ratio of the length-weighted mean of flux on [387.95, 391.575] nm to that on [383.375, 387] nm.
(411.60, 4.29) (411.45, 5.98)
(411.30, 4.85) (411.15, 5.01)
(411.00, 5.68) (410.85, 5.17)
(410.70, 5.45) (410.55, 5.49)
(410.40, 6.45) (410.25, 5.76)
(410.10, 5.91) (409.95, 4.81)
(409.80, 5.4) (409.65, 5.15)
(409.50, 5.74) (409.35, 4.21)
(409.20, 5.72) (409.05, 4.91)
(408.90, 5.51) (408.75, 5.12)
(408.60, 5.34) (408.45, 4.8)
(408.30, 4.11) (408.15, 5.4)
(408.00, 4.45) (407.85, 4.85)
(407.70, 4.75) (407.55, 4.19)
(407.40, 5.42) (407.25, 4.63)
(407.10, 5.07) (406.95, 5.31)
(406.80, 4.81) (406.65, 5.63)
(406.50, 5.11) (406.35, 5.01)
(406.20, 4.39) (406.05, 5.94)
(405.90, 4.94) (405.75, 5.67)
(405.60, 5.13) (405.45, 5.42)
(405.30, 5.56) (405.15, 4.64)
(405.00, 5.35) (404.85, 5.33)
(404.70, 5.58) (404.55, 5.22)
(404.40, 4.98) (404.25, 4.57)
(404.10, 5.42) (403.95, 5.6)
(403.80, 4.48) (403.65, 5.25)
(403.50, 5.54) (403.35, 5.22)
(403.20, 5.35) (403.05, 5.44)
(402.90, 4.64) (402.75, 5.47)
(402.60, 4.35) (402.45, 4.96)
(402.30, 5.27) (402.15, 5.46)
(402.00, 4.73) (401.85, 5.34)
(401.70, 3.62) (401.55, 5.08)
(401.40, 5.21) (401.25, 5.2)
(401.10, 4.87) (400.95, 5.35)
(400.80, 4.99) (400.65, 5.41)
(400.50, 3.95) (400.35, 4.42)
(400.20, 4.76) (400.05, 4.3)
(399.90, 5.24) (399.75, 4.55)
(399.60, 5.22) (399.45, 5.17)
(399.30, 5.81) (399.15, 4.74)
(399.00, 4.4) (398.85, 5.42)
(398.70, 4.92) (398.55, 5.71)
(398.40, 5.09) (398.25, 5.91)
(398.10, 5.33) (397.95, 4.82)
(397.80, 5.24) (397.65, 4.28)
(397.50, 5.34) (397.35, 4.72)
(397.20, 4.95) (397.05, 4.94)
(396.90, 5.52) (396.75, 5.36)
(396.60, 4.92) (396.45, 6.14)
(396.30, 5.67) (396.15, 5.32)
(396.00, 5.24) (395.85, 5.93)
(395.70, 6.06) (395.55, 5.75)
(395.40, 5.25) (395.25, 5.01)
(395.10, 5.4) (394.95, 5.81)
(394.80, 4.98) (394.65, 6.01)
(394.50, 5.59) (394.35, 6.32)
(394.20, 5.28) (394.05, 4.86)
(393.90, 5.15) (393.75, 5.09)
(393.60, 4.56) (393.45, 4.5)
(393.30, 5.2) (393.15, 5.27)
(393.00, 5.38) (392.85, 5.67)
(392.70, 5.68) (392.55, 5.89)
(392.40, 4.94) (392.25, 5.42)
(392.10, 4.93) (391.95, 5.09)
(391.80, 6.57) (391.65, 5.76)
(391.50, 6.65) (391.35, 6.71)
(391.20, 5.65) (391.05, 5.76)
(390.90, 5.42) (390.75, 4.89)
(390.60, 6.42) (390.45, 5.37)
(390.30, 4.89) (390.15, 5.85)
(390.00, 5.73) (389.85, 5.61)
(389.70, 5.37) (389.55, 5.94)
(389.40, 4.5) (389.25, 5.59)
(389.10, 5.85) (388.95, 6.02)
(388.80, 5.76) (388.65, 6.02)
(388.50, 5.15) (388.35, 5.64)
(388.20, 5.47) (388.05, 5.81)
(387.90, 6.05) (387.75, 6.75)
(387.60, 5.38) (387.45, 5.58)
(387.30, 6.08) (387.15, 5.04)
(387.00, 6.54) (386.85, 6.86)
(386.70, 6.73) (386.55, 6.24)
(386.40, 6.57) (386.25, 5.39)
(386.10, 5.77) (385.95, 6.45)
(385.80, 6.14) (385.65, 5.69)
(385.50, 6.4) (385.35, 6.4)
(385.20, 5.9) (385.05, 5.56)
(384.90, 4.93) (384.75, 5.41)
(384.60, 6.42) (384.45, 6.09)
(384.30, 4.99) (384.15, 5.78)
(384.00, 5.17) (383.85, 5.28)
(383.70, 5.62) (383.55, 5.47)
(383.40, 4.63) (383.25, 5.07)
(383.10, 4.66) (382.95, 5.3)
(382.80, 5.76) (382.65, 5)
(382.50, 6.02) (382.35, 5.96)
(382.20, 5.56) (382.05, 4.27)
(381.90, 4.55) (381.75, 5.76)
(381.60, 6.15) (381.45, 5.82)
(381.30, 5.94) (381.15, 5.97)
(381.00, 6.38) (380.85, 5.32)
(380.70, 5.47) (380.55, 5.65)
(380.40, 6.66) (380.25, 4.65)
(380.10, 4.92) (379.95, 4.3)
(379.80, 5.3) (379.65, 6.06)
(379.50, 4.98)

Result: 0.97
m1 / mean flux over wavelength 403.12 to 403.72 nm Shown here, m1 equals 5.34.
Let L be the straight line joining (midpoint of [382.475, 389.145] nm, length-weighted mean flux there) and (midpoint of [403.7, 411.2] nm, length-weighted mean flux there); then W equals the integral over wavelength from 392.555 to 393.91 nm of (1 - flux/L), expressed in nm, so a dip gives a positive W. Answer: 0.08 nm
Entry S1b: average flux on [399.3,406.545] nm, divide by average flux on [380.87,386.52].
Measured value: 0.90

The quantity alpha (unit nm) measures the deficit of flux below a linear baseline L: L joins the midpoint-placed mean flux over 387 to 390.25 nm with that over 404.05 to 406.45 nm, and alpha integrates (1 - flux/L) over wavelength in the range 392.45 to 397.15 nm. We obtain 0.08 nm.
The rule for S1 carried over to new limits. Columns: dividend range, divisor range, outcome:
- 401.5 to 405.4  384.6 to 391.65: 0.87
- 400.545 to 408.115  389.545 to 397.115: 0.92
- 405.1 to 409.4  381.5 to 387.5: 0.89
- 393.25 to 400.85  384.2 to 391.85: 0.89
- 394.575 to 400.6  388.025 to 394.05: 0.94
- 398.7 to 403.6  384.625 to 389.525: 0.85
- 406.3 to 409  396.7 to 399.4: 0.97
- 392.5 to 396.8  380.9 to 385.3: 0.99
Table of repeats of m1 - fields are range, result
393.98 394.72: 5.61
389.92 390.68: 5.65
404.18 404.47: 4.78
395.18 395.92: 5.6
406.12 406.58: 4.86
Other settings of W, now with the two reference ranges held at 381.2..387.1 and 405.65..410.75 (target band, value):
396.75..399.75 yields 0.14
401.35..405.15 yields 0.13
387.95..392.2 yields -0.07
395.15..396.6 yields -0.03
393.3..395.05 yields 0.06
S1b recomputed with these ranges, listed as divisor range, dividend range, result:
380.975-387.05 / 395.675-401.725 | 0.89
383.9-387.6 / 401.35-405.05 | 0.86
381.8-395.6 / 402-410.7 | 0.92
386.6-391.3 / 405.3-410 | 0.88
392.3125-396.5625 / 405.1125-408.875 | 0.93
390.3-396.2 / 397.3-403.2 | 0.91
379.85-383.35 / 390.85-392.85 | 1.05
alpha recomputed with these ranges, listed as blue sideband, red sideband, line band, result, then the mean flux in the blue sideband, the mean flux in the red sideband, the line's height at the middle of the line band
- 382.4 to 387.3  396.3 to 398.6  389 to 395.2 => -0.07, 5.73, 5.23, 5.44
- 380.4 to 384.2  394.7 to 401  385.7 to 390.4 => -0.40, 5.48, 5.18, 5.37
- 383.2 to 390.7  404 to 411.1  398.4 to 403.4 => 0.35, 5.75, 5.18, 5.36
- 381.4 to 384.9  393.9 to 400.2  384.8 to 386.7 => -0.21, 5.41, 5.27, 5.38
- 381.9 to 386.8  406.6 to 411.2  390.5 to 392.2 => -0.09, 5.63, 5.17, 5.5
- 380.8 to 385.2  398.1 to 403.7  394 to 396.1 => -0.14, 5.49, 5.04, 5.19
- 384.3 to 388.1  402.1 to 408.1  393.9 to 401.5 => 0.34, 5.99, 5.11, 5.45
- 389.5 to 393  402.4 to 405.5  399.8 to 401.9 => 0.18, 5.65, 5.16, 5.28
